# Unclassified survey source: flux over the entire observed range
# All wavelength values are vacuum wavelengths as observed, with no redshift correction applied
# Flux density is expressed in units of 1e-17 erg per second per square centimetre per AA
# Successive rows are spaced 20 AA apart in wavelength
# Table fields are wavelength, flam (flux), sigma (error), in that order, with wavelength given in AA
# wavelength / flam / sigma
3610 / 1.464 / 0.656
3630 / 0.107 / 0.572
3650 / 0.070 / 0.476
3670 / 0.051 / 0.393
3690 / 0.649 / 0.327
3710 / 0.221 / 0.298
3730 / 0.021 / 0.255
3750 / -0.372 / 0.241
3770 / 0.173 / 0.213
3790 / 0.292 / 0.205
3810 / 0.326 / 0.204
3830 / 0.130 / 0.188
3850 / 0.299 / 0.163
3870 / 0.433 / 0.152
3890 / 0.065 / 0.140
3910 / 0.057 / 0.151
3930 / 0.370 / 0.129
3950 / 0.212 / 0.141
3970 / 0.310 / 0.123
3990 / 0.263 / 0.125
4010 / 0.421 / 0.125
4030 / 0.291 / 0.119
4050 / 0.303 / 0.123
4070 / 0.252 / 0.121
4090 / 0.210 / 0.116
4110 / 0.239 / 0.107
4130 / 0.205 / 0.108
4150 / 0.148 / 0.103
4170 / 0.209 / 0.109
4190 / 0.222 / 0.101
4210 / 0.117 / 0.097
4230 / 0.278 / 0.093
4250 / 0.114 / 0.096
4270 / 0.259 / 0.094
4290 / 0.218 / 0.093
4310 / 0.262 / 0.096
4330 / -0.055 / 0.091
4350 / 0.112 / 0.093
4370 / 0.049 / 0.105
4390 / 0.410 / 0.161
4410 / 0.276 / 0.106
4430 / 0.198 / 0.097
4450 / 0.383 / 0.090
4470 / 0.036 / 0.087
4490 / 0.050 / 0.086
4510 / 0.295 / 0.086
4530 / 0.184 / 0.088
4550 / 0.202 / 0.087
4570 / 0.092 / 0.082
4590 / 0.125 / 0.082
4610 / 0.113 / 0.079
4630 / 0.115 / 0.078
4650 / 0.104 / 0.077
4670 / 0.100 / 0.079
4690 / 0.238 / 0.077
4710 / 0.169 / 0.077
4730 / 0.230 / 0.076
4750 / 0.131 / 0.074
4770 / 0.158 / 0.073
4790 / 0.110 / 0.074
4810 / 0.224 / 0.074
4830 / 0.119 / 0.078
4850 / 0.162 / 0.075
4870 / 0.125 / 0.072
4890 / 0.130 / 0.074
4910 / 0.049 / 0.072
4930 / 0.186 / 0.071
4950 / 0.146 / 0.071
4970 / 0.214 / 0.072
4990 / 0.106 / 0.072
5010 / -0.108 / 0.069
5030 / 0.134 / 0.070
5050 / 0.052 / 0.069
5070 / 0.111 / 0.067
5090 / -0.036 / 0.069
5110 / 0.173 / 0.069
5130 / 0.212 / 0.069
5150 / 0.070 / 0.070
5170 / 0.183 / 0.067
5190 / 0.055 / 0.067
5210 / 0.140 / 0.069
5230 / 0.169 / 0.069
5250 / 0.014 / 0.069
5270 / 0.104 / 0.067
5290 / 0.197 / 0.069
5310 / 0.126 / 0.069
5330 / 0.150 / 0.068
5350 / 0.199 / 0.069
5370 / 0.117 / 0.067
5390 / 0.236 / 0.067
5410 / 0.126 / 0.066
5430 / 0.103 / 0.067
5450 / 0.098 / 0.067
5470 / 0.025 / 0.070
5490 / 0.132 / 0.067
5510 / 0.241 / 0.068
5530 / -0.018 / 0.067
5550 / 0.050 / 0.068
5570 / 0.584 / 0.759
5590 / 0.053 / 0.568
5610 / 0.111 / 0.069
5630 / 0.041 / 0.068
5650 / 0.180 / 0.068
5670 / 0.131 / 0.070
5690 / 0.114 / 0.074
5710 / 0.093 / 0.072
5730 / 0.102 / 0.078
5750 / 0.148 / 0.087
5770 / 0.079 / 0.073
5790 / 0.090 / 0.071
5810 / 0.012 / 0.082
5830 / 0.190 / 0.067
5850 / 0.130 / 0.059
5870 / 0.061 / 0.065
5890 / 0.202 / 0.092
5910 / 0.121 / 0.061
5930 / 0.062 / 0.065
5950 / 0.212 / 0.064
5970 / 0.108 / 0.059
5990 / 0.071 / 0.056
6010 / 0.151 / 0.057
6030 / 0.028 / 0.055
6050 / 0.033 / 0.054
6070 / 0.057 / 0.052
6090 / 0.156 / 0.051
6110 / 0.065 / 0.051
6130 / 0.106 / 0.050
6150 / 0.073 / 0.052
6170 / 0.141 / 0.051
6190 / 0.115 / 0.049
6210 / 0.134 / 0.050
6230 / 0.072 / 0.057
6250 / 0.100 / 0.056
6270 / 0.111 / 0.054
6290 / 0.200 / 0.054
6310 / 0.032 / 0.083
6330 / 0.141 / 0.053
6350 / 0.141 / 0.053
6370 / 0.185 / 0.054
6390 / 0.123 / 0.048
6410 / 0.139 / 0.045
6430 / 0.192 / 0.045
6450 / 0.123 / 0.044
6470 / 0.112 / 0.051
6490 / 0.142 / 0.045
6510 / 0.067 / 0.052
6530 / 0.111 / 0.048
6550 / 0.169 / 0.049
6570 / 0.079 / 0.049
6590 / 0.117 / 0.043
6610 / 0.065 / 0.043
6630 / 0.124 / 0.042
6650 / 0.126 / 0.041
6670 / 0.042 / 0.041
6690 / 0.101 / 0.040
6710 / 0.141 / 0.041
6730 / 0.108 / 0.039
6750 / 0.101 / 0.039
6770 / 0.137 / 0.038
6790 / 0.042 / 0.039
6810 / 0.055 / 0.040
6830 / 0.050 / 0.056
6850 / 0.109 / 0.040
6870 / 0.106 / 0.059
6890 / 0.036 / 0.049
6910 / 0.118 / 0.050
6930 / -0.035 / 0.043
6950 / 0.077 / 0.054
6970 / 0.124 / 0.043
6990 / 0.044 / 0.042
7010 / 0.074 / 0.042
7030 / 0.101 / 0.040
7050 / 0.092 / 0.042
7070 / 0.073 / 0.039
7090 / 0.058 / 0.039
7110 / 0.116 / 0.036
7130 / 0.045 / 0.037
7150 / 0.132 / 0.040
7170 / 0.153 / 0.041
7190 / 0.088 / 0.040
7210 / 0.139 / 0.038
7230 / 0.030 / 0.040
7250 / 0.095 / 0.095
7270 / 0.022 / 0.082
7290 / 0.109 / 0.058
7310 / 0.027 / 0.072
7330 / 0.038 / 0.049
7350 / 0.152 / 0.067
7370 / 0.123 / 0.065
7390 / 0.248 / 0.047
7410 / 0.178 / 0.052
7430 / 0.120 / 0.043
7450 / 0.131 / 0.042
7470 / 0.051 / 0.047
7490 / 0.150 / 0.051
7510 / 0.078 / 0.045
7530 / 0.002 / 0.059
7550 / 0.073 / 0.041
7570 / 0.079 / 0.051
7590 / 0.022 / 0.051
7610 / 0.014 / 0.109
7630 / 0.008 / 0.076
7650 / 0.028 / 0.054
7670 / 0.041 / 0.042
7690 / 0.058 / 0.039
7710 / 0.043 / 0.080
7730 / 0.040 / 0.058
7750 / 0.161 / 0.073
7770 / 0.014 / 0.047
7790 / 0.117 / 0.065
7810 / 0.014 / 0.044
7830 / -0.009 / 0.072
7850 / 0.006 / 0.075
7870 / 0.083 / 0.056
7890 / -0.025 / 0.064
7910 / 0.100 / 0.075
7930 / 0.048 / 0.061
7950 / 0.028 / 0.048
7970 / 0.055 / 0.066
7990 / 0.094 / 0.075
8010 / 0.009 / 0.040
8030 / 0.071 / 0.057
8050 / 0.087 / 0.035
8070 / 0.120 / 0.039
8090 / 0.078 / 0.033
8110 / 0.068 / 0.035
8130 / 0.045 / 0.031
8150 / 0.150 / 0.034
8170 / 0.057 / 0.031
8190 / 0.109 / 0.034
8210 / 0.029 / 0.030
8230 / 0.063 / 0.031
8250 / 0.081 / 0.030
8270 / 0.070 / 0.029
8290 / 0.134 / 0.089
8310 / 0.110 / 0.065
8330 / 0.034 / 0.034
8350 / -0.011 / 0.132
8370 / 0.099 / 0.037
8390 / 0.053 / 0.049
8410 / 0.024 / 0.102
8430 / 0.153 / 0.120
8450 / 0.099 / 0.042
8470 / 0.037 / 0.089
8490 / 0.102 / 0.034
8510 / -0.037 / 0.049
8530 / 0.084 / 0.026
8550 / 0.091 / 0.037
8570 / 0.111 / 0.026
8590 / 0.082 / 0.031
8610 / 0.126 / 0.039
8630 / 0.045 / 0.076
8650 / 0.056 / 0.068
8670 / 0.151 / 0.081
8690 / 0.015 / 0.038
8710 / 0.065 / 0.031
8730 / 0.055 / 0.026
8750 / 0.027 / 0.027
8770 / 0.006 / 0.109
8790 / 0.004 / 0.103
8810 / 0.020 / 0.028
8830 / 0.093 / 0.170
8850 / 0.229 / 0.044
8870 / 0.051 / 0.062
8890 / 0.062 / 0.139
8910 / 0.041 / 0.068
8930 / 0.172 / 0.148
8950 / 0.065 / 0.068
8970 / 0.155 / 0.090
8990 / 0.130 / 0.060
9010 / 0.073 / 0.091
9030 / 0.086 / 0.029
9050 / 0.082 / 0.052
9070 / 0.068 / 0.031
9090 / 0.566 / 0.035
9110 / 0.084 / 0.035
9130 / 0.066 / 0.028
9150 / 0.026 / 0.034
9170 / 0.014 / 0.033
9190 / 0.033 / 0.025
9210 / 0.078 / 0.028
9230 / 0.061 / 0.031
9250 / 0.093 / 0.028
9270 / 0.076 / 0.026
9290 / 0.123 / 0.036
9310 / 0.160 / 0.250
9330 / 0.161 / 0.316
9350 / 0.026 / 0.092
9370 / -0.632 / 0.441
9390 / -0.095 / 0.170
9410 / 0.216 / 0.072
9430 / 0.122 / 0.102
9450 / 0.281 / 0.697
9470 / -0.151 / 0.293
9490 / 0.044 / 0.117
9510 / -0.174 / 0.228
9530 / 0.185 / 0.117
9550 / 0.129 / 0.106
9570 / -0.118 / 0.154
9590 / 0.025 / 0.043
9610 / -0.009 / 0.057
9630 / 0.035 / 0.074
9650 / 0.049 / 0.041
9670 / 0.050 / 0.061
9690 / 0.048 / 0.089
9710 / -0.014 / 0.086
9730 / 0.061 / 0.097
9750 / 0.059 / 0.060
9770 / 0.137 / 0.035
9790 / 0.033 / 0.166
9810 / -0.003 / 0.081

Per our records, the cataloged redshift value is 1.438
